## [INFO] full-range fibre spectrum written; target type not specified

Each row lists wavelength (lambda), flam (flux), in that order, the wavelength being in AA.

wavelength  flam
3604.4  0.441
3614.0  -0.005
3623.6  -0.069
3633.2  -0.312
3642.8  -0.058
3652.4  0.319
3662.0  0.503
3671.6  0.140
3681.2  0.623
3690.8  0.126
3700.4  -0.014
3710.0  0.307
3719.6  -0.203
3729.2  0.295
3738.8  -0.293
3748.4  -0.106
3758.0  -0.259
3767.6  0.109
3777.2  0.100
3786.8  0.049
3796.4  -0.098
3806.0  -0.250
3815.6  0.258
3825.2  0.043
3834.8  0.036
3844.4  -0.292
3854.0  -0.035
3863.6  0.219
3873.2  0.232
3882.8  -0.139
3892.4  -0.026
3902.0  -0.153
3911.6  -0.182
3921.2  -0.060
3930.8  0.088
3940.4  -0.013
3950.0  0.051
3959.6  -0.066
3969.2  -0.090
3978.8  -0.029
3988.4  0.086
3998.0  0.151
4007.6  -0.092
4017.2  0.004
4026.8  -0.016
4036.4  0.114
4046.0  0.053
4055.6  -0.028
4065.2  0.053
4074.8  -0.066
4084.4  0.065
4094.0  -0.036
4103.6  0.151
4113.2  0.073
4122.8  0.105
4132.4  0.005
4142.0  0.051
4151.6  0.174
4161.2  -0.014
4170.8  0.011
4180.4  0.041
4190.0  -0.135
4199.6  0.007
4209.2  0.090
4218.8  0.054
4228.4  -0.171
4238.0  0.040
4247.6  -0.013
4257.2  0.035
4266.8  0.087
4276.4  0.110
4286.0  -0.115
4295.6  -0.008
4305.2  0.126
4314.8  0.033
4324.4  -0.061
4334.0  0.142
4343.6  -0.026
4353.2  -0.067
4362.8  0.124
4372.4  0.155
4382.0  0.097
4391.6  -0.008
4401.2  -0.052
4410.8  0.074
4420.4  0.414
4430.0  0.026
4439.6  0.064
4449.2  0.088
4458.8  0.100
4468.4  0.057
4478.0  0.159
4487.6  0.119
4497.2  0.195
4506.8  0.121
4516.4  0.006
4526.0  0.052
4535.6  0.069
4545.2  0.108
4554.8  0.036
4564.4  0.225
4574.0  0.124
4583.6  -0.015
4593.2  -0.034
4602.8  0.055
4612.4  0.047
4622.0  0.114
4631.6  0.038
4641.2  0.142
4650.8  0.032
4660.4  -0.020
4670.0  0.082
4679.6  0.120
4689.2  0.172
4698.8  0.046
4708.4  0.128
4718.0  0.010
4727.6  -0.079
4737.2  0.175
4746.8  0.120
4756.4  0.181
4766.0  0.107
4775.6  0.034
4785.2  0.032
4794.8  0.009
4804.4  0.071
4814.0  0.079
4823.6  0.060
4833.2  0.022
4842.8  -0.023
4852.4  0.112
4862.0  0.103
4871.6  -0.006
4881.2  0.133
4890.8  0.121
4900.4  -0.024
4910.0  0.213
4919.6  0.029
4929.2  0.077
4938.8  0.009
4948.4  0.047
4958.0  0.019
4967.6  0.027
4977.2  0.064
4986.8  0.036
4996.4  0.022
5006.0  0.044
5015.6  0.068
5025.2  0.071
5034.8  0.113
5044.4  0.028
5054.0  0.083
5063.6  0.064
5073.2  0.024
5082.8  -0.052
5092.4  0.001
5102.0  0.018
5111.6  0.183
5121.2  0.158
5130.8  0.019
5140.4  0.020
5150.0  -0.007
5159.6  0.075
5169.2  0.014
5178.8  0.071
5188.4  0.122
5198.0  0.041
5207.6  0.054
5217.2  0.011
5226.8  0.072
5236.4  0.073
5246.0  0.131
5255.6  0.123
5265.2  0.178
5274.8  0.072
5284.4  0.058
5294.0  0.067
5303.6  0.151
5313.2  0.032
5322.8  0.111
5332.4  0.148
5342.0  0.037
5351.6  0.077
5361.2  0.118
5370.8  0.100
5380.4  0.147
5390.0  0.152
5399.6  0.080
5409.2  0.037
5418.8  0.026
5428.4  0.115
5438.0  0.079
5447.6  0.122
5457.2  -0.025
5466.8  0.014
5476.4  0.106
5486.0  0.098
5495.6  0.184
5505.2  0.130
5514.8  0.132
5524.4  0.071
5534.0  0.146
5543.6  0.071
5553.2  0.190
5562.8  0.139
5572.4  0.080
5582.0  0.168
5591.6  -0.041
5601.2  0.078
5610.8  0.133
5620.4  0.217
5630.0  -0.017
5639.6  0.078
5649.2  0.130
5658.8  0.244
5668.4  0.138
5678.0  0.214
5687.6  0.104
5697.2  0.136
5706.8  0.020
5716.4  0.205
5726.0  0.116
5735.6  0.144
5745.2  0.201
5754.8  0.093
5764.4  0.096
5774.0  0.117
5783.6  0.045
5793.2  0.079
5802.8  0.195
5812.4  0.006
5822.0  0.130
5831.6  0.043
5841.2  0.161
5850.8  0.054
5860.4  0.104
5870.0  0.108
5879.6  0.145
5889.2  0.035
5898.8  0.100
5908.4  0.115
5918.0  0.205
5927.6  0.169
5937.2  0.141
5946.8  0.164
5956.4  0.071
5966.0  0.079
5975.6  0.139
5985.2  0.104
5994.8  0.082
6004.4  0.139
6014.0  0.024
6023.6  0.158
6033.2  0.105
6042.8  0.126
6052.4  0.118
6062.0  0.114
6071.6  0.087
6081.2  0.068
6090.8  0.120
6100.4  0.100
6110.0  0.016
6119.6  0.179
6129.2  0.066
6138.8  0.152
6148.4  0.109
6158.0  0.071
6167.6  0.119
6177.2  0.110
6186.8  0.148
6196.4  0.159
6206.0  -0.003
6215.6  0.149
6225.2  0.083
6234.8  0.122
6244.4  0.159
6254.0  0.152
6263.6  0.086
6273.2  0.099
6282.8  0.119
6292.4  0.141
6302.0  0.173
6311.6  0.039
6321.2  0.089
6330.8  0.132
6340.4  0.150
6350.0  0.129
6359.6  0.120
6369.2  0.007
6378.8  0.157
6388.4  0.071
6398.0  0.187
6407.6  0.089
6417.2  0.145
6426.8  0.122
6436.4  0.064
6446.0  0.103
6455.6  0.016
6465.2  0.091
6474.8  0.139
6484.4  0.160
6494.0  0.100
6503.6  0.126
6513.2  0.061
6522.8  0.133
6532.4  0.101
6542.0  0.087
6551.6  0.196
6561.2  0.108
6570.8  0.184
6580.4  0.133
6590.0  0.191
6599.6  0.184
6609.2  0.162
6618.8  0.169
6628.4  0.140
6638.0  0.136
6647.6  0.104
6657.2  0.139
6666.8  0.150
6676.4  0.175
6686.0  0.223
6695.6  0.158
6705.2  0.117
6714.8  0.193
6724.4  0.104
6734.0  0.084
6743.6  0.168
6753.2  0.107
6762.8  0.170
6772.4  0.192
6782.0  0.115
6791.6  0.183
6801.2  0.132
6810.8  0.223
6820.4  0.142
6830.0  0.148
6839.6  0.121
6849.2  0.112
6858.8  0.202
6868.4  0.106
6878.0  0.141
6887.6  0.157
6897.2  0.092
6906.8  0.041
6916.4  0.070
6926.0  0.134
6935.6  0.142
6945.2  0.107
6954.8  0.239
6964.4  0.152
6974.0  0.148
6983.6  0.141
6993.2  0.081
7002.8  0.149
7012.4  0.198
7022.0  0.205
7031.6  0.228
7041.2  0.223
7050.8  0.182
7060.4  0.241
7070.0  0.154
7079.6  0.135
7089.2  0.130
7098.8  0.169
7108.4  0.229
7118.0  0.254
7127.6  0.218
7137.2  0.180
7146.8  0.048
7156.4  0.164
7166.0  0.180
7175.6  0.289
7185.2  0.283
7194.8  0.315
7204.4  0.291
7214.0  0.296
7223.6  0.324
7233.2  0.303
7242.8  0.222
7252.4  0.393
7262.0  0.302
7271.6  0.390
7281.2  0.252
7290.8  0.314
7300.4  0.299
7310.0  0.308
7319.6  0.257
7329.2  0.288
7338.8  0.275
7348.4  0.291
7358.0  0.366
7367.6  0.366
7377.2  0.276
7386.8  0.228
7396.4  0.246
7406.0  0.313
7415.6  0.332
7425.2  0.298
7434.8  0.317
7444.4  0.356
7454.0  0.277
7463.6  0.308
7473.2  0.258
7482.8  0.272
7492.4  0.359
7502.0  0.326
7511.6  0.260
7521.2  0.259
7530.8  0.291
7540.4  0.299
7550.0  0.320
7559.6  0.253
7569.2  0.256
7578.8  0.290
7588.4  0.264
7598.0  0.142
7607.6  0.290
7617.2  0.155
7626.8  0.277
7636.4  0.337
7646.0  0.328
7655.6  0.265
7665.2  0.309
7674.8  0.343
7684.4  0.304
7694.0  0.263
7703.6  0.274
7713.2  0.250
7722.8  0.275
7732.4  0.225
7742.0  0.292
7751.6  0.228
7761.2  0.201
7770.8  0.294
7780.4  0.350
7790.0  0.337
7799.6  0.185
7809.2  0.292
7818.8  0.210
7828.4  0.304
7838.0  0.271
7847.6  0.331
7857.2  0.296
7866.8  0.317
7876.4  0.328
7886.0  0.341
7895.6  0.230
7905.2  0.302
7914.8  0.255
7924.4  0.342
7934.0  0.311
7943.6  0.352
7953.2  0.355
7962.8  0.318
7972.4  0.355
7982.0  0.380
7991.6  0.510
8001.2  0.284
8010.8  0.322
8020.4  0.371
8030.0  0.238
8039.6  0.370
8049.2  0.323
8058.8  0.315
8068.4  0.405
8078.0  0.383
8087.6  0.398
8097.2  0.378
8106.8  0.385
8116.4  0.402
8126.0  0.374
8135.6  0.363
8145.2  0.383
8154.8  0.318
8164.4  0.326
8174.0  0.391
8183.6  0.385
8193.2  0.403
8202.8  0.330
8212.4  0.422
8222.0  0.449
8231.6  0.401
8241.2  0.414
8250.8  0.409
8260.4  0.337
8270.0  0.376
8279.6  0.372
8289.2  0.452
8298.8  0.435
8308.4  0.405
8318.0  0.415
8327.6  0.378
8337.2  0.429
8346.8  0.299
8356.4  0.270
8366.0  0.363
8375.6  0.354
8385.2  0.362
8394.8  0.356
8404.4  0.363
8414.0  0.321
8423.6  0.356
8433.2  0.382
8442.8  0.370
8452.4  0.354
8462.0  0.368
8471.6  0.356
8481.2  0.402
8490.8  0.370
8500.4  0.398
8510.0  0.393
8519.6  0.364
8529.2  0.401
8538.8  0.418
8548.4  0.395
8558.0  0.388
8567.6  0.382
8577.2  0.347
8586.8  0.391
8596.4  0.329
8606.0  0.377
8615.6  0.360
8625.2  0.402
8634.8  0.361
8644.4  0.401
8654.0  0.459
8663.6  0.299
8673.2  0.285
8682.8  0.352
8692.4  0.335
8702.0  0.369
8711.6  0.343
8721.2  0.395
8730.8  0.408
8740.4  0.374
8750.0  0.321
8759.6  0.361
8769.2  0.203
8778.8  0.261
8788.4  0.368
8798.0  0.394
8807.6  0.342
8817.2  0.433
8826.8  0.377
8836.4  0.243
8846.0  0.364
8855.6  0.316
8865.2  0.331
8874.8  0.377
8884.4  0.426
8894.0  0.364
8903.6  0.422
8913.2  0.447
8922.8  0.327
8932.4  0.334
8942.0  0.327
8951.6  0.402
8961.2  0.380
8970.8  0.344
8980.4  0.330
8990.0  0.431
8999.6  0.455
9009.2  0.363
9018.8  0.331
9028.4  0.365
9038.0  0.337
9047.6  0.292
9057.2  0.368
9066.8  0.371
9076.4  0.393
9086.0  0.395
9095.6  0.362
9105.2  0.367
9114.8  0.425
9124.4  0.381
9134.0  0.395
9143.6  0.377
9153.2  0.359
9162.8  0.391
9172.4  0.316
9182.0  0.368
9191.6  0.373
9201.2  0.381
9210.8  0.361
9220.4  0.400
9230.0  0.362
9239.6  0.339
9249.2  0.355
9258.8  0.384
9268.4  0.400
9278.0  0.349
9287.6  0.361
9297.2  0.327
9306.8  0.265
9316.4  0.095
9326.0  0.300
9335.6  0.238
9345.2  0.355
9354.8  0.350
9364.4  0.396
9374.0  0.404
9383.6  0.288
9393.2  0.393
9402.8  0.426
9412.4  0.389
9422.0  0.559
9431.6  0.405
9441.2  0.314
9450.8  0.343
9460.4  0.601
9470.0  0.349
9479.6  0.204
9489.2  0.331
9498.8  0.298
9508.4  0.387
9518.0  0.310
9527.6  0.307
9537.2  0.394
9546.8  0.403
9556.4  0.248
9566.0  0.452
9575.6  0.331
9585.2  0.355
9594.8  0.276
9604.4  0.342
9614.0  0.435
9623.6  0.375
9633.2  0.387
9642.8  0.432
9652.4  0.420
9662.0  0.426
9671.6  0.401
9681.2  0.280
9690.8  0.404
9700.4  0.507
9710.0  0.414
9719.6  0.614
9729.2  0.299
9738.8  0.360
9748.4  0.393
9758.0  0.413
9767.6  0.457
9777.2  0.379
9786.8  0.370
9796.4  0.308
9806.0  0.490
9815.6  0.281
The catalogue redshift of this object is 0.80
